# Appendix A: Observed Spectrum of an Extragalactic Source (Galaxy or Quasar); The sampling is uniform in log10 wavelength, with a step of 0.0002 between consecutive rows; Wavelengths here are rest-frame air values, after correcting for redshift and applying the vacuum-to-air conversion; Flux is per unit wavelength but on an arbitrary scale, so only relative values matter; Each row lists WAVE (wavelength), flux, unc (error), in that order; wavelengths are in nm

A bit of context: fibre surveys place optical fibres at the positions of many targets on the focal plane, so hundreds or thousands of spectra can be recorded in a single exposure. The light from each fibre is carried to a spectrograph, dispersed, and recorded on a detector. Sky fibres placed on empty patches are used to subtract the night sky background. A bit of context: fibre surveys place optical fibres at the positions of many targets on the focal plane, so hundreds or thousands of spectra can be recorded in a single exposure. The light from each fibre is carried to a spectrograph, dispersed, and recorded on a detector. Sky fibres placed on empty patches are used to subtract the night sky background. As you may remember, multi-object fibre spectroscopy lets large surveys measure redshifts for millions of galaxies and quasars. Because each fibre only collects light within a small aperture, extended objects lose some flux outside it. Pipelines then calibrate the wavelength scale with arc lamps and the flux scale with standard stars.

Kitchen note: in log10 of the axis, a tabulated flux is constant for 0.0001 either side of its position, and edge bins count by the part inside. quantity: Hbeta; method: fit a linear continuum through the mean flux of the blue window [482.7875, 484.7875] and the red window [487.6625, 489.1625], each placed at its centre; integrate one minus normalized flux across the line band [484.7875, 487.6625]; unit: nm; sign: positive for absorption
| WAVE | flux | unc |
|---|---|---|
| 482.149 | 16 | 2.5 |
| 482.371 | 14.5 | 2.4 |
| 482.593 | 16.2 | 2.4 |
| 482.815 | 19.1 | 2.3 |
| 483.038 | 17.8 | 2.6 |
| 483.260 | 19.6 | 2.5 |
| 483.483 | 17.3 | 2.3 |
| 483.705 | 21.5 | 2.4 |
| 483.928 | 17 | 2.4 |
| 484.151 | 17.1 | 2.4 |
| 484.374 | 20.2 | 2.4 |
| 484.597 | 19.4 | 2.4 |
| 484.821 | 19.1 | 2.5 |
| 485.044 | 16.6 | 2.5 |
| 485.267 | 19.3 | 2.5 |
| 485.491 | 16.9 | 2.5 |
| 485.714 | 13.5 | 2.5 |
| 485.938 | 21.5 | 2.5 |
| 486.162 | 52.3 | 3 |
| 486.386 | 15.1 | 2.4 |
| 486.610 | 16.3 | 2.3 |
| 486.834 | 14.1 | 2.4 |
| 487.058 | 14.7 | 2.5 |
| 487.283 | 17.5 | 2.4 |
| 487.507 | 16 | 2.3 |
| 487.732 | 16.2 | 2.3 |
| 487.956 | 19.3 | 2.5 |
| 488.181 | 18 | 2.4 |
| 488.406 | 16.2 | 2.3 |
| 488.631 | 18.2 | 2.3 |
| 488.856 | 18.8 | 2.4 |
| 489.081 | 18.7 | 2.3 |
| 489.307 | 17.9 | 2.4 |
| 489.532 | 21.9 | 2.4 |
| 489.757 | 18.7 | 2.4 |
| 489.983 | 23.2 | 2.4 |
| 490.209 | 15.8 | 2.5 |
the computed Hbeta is -0.17 nm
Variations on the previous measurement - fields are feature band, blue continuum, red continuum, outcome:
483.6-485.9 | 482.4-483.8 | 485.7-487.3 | 0.18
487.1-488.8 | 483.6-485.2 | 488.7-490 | 0.18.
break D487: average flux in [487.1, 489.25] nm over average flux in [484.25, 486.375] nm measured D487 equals 0.8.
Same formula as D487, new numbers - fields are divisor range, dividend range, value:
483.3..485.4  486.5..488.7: 0.89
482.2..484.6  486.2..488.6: 0.97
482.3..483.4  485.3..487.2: 1.17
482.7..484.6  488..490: 1.01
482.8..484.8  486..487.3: 1.17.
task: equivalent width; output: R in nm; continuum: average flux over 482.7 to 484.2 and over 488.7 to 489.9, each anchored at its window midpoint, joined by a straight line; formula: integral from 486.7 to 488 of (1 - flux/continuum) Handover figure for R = 0.20 nm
